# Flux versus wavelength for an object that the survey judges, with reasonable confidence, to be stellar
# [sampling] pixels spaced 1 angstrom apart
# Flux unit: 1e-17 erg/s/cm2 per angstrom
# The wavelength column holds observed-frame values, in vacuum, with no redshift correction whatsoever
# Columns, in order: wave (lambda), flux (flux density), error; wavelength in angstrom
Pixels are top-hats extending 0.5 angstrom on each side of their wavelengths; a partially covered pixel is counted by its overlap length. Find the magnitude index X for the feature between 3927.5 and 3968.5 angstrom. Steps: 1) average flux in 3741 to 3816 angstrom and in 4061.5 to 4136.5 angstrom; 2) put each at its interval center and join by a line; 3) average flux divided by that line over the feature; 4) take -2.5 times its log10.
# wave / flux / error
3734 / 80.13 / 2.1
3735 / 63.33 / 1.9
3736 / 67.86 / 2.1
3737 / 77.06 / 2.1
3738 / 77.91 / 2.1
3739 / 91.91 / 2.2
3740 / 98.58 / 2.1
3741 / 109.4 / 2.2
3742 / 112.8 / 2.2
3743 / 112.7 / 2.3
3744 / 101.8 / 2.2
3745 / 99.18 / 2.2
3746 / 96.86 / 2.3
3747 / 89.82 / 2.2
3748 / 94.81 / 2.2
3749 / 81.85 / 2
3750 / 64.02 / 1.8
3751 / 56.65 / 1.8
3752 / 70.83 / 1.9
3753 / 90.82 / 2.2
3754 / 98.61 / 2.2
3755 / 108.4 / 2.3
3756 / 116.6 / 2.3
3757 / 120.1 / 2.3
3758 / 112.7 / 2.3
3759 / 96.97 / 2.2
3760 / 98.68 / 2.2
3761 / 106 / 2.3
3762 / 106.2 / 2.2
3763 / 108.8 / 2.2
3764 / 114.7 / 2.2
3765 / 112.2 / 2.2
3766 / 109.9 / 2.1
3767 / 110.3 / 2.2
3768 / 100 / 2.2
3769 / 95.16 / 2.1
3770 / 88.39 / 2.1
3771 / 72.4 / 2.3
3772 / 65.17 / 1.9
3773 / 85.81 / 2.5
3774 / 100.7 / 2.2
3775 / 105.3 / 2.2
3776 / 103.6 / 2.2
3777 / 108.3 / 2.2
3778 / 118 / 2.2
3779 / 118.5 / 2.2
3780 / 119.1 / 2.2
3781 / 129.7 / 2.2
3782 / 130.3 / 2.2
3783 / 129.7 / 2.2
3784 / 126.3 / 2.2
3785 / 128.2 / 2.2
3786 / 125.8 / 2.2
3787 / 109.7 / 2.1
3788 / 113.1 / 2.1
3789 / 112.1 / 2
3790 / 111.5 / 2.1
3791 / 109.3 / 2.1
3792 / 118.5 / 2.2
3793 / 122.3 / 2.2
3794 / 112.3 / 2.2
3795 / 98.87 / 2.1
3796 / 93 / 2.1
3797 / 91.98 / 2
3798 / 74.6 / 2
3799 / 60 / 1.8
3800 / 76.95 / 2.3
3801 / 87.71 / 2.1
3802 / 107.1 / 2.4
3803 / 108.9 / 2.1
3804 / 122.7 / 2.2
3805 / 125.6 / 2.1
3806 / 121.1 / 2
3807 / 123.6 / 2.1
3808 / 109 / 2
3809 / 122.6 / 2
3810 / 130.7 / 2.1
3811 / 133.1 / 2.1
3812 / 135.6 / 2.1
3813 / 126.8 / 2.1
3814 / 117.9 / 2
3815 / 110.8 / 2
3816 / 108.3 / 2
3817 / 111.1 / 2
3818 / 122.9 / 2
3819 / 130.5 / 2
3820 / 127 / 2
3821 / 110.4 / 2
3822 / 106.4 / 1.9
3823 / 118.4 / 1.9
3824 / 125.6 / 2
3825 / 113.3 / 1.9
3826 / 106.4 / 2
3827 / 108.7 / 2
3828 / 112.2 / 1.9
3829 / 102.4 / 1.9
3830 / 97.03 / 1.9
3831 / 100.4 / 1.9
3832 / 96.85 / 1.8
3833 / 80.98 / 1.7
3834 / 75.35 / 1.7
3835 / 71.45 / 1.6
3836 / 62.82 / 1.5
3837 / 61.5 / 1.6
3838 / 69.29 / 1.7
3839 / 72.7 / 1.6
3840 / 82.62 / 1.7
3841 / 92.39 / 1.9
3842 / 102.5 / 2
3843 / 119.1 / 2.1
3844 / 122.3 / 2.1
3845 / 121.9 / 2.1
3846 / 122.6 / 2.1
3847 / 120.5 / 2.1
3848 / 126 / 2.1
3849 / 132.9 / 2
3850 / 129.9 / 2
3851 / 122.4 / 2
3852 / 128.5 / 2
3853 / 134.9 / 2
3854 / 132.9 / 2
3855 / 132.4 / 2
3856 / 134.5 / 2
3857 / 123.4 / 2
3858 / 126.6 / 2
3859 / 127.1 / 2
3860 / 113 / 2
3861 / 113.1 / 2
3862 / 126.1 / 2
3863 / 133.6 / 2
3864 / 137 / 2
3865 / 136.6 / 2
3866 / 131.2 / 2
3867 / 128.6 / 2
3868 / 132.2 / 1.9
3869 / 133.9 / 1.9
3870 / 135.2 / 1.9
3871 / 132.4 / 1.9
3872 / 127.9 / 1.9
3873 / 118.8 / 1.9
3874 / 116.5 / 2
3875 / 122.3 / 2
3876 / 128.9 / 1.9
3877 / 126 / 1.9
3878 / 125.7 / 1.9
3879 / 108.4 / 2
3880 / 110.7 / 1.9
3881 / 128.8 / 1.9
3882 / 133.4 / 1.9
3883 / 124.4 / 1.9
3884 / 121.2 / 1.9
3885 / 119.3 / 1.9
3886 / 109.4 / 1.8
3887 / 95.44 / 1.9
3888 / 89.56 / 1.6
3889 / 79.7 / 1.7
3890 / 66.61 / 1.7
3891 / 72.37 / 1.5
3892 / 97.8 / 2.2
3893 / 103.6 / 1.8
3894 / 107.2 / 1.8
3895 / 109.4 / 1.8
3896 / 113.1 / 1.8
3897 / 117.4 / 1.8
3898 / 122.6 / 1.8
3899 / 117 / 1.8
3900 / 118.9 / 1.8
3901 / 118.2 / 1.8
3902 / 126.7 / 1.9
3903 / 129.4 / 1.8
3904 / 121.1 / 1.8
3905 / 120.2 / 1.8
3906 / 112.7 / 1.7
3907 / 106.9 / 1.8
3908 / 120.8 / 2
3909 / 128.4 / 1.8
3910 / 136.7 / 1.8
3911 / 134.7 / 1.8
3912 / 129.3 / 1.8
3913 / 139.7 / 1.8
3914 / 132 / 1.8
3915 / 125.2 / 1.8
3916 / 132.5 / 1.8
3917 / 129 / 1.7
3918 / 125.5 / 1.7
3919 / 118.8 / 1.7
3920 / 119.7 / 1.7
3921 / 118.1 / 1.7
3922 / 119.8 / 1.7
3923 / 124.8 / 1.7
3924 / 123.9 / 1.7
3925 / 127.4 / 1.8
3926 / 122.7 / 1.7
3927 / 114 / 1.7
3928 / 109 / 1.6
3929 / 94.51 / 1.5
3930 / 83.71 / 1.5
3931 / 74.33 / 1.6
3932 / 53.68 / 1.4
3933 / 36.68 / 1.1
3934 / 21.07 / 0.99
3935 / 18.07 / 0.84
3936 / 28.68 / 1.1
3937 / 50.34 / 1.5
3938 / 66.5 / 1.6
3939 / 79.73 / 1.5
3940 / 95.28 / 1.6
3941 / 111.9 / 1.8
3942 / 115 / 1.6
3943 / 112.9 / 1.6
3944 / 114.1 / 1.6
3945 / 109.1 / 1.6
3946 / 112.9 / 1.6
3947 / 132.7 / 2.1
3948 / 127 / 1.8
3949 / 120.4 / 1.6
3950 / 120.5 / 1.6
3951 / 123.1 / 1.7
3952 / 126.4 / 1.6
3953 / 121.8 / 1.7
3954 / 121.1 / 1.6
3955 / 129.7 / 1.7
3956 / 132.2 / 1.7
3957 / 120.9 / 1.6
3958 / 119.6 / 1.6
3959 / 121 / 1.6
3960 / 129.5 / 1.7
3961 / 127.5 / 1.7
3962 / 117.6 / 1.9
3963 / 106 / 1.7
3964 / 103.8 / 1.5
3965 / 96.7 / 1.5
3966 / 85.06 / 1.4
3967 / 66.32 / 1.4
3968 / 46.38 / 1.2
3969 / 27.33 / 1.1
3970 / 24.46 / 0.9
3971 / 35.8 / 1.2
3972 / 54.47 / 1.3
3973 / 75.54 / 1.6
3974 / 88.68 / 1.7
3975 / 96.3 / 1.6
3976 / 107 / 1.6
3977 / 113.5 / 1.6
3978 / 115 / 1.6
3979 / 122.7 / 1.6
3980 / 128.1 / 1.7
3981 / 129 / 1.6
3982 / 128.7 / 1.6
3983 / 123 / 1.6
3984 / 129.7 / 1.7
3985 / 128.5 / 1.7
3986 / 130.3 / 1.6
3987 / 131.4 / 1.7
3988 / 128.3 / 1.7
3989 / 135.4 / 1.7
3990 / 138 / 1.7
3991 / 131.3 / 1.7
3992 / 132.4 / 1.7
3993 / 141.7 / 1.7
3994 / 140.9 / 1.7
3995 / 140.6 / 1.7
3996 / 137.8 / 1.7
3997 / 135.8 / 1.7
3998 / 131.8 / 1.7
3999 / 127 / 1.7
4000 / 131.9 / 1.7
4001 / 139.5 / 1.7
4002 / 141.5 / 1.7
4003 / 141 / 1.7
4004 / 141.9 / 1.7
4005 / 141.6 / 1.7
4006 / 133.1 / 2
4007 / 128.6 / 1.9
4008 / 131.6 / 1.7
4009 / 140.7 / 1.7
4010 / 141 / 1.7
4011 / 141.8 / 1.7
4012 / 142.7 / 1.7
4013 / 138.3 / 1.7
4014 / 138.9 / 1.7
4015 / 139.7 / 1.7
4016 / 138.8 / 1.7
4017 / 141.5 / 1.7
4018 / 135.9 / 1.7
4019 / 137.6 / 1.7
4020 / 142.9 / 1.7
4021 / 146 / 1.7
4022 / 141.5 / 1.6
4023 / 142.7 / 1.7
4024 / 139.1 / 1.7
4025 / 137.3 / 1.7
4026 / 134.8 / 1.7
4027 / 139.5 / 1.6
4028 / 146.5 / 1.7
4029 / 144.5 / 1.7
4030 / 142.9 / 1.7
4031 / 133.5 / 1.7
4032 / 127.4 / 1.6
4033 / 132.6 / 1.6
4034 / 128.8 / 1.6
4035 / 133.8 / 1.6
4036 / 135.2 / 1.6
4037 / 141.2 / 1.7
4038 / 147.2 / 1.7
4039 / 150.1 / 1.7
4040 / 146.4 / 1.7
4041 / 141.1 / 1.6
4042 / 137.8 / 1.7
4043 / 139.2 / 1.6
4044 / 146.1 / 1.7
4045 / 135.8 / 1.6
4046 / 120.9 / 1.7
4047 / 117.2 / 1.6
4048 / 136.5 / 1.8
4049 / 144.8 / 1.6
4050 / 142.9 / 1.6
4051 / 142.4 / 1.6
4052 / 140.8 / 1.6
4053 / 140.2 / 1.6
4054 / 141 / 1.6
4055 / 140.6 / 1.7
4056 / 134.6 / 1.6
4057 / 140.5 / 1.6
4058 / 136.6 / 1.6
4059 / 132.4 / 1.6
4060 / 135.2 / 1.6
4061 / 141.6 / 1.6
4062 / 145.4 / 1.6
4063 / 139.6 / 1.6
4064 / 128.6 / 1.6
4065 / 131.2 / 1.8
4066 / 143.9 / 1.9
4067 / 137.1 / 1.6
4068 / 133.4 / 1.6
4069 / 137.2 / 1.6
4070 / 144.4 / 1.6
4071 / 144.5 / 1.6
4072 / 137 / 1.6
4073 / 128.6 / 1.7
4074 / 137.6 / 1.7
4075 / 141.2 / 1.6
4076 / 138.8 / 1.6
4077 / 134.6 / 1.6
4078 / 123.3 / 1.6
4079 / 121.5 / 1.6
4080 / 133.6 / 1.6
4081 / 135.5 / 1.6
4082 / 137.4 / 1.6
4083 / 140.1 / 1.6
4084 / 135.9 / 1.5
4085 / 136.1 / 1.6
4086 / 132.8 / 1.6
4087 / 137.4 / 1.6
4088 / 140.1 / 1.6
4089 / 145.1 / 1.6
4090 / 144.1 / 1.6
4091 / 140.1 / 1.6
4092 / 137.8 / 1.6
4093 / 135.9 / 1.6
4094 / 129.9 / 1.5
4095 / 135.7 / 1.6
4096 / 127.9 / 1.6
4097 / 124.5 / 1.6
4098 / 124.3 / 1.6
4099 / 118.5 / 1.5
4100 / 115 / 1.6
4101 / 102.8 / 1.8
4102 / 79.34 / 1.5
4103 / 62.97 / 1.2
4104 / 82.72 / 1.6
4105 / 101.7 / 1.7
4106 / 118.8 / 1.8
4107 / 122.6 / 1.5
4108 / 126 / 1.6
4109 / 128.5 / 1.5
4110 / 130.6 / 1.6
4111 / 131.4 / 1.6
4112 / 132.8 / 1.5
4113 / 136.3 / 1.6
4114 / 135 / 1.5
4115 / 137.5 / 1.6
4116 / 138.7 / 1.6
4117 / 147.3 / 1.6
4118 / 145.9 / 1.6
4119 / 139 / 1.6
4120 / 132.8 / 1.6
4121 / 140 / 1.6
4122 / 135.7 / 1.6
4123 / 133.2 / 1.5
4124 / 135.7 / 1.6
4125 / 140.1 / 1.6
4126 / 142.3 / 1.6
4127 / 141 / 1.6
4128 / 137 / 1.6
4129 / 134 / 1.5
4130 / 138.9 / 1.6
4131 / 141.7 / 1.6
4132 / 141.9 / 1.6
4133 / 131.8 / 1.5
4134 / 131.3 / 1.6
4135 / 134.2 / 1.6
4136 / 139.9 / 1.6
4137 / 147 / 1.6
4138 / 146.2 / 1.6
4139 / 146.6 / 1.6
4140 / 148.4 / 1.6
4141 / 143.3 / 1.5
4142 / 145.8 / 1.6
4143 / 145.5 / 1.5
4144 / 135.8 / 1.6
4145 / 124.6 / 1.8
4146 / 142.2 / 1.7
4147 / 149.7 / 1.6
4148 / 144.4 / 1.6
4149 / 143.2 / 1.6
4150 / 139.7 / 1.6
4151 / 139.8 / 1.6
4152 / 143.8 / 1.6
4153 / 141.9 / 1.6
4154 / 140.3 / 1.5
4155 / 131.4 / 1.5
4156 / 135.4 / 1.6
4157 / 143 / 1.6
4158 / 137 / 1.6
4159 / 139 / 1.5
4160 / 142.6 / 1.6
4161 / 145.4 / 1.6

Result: 0.23 mag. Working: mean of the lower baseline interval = 106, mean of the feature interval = 97.1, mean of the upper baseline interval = 132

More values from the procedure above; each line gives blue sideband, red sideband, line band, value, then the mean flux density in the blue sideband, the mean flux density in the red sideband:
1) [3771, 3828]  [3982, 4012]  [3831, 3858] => 0.10 mag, 112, 135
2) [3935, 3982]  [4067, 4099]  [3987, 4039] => -0.20 mag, 99.6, 135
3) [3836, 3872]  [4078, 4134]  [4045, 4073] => -0.08 mag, 119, 130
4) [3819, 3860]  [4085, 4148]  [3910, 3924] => -0.10 mag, 109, 132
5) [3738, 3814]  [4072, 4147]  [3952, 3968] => 0.08 mag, 105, 132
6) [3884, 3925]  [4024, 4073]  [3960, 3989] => 0.26 mag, 116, 138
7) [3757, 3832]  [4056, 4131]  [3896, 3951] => 0.11 mag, 110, 132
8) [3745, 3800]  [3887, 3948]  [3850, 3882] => -0.22 mag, 102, 105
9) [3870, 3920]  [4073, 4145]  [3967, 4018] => 0.03 mag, 118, 132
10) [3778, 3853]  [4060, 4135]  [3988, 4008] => -0.10 mag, 110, 132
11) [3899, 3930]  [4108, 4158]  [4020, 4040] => -0.07 mag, 122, 139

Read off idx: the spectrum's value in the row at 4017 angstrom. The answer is 141.5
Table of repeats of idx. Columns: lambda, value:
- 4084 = 135.9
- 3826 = 106.4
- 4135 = 134.2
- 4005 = 141.6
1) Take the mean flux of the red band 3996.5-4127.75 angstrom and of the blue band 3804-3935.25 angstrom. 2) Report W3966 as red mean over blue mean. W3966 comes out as 1.19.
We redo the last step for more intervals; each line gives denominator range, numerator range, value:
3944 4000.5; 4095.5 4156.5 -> 1.17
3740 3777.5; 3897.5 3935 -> 1.14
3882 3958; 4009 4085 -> 1.27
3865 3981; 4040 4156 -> 1.25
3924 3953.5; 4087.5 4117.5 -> 1.32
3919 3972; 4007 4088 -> 1.42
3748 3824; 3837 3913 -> 1.10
